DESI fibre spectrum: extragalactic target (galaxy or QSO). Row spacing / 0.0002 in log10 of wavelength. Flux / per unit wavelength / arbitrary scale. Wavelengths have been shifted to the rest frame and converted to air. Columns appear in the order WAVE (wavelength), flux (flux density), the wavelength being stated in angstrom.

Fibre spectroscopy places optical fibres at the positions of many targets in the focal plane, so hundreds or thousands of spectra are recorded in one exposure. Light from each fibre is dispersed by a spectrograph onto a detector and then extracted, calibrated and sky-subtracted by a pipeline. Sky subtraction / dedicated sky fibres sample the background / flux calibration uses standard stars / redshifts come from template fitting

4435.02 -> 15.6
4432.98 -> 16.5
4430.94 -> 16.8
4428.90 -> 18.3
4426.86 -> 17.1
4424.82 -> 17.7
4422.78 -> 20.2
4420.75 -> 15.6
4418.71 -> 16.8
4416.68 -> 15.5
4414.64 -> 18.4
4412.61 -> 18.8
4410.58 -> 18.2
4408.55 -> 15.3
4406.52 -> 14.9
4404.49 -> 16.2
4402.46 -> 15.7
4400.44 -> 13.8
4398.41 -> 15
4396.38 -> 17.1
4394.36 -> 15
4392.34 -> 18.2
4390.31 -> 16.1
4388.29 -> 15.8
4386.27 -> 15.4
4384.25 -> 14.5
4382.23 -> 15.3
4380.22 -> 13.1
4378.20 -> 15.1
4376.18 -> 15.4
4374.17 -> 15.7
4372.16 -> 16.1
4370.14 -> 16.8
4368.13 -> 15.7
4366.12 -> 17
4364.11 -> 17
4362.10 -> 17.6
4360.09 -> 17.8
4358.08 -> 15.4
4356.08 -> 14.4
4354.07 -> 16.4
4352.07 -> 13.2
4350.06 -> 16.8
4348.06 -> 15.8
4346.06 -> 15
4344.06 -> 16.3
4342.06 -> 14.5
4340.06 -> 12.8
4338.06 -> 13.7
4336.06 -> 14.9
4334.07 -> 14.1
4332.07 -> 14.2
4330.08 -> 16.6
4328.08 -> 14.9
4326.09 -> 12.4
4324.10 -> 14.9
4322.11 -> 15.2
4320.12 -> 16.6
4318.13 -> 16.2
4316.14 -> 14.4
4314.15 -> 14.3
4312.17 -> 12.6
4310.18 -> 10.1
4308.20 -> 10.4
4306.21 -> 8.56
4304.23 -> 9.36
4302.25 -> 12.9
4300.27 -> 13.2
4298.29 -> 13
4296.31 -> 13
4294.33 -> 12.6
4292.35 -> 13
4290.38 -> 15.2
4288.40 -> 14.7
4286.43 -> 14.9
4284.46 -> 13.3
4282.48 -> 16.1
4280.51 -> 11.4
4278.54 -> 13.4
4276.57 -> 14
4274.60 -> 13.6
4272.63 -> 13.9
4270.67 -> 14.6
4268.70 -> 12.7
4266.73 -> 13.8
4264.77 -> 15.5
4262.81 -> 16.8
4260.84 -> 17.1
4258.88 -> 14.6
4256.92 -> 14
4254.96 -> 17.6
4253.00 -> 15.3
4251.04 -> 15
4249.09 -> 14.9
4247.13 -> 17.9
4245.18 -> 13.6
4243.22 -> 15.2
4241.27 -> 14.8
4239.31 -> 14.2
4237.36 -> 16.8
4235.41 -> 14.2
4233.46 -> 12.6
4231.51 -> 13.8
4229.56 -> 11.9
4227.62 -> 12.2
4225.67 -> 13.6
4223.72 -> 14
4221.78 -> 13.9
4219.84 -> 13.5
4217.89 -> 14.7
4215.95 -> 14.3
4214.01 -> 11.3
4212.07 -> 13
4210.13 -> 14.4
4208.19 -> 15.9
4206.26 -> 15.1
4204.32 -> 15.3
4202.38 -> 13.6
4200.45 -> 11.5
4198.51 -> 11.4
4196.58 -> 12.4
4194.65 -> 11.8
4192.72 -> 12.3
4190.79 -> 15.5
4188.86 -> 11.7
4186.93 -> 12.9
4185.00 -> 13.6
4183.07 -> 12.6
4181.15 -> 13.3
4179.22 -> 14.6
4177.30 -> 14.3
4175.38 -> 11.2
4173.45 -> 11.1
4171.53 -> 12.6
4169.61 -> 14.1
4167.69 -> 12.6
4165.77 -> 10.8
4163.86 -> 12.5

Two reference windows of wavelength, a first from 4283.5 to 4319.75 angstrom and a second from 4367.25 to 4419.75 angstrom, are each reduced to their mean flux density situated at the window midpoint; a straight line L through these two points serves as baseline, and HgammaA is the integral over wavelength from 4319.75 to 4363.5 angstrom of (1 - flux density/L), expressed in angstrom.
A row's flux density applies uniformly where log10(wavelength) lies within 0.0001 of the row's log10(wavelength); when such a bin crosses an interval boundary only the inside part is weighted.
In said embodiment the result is -2.8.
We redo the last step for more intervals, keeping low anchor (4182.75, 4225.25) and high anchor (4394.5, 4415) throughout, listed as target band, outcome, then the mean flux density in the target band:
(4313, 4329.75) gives 0.2 angstrom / 14.9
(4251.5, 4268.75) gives -1.5 angstrom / 15.4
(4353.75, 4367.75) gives -0.8 angstrom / 16.5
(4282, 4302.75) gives 1.2 angstrom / 13.8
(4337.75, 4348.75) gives 0.5 angstrom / 14.7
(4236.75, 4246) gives -0.6 angstrom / 14.9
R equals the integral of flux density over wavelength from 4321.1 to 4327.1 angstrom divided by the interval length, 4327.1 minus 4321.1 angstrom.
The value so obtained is 14.2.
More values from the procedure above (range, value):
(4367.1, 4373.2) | 16.2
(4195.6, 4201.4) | 11.8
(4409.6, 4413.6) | 18.5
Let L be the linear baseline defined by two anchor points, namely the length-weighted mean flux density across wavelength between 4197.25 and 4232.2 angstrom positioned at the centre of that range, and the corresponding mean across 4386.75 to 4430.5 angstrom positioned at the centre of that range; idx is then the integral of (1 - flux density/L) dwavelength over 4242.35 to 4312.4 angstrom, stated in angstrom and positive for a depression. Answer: 3.1 angstrom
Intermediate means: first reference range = 13.5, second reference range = 16.6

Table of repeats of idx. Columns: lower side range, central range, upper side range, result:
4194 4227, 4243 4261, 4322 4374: -1.8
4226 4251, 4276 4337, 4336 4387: 5.7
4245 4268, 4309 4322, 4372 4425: 1.4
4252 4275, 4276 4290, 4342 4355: 1.0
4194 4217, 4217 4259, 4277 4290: -2.5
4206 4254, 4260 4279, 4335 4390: 0.1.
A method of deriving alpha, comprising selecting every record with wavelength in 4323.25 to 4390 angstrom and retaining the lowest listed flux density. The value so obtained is 12.4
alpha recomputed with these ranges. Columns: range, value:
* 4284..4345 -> 8.56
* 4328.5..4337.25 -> 14.1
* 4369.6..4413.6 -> 13.1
